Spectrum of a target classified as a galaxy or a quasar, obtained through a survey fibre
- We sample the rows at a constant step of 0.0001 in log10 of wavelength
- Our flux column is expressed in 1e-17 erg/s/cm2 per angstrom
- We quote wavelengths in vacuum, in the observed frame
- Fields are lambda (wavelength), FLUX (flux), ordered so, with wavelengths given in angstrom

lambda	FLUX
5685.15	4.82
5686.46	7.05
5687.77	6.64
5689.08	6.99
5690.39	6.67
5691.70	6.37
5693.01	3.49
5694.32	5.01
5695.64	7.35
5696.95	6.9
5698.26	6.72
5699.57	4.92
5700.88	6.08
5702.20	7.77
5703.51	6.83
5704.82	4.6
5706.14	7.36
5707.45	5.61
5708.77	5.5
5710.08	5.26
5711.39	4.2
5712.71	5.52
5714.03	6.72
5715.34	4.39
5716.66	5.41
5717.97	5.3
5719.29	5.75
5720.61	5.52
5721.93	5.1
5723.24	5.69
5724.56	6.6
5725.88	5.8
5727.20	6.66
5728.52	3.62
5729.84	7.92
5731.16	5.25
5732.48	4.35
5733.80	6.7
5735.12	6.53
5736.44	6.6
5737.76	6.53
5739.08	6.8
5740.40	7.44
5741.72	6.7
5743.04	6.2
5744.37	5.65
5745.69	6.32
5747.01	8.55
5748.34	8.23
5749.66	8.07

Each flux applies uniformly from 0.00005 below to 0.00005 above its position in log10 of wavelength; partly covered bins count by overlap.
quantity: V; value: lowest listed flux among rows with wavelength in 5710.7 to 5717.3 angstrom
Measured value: 4.2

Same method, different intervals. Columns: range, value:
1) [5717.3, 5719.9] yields 5.3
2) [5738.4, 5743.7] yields 6.2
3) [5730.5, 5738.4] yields 4.35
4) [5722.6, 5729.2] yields 3.62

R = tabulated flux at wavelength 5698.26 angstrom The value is 6.72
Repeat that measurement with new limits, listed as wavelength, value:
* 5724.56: 6.6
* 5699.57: 4.92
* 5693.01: 3.49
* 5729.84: 7.92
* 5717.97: 5.3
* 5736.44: 6.6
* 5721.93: 5.1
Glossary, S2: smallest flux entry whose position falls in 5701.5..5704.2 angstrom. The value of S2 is 6.83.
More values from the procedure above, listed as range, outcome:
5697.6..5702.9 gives 4.92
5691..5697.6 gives 3.49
